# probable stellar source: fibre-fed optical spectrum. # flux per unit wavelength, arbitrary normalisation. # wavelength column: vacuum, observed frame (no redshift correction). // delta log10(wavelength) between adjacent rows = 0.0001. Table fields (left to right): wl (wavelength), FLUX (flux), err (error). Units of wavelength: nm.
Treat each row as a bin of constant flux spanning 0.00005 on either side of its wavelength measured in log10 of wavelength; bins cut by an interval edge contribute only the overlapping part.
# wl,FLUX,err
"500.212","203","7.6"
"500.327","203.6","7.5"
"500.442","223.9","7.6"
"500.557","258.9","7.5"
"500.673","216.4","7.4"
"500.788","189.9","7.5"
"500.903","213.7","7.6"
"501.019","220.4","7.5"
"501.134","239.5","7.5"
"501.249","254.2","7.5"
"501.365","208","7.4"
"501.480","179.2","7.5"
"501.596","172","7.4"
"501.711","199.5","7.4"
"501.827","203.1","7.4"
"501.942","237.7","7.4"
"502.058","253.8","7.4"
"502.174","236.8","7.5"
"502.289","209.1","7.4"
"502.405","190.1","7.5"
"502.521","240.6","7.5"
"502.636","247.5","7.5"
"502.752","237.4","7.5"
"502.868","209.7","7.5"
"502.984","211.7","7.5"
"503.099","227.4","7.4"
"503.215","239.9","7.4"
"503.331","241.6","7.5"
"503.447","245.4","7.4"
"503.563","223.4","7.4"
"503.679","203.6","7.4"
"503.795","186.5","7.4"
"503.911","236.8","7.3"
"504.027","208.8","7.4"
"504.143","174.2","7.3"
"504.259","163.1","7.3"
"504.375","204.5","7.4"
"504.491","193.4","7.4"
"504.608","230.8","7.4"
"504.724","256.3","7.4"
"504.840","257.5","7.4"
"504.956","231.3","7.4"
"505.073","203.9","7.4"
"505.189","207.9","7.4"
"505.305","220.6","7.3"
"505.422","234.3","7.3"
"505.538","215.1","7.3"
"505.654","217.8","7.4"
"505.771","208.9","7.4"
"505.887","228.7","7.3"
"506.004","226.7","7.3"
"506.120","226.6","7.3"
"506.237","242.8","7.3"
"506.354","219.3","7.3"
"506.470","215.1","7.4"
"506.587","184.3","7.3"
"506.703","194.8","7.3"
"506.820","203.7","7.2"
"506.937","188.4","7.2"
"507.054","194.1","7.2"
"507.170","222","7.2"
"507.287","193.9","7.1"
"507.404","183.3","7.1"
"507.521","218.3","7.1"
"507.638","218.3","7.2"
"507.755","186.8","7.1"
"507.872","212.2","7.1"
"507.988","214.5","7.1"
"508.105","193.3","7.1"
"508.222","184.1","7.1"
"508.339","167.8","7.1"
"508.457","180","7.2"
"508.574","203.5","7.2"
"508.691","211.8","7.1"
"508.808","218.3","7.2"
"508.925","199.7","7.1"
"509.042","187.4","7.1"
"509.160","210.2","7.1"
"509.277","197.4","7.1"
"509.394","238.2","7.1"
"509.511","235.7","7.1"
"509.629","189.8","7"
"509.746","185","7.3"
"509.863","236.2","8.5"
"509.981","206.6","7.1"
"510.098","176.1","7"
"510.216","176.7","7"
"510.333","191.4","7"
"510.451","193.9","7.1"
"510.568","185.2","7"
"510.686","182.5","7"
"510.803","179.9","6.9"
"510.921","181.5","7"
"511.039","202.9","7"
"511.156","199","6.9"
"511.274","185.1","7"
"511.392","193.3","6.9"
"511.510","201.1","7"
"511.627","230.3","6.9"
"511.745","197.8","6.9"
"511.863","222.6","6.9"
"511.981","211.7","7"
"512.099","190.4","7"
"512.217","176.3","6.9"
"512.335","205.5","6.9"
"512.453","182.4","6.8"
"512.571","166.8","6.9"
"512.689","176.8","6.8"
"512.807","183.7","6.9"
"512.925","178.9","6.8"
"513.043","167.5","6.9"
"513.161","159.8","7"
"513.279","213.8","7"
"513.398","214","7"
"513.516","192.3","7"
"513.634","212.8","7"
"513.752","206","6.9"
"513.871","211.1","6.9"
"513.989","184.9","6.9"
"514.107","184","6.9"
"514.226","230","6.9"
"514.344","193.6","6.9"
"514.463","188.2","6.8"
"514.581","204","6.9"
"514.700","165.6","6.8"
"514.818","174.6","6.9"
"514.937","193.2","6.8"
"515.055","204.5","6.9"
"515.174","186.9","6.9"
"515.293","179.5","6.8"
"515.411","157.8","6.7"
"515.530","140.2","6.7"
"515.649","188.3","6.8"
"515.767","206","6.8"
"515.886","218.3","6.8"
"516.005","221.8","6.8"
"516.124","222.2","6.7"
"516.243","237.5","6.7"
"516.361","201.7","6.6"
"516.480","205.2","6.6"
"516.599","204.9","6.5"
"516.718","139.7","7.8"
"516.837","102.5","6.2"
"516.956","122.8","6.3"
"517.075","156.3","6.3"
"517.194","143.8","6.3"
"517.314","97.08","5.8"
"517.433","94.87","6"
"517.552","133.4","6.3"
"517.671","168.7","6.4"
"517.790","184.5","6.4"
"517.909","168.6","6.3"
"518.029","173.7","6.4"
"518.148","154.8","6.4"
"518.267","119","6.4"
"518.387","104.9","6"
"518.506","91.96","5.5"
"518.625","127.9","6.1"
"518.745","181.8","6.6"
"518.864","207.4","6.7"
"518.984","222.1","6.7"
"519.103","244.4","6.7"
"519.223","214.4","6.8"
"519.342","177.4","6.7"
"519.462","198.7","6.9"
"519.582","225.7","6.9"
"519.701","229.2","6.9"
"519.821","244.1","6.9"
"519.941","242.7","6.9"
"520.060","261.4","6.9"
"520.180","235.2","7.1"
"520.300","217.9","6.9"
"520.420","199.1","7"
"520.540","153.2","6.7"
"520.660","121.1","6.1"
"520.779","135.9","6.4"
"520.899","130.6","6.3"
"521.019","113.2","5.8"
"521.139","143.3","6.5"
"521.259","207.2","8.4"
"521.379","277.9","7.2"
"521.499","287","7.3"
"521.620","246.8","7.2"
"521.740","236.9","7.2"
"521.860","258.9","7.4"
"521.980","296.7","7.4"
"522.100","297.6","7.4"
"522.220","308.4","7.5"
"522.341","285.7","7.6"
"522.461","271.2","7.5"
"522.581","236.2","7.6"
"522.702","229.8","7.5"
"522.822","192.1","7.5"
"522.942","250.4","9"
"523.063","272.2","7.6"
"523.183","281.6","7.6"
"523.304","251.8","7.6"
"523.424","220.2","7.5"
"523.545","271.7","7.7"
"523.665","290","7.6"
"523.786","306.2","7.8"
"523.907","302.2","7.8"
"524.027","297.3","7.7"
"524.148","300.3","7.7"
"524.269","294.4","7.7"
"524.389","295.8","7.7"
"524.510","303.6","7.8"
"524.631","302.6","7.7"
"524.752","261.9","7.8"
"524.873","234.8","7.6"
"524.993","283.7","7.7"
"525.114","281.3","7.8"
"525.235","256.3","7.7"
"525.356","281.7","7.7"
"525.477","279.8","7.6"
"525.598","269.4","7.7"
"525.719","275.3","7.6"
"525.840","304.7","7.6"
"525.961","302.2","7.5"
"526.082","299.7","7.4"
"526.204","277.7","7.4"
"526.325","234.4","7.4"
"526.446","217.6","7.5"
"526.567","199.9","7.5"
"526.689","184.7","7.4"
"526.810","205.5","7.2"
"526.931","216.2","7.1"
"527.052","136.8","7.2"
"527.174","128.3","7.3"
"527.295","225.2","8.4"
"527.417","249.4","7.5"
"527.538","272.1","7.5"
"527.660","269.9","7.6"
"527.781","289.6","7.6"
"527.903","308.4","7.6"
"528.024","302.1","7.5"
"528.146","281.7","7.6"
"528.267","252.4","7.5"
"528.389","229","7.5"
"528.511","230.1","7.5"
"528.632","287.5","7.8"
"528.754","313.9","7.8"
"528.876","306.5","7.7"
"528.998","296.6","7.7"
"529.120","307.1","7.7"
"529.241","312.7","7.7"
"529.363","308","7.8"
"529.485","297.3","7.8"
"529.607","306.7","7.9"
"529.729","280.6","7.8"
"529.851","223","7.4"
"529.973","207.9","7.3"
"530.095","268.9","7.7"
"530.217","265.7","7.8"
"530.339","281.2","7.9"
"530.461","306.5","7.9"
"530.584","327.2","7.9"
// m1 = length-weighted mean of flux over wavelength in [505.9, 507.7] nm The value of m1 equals 209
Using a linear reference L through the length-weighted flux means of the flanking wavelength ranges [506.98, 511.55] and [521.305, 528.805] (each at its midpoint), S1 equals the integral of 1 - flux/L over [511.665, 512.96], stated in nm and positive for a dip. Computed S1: 0.120 nm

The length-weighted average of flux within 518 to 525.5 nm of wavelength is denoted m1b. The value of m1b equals 232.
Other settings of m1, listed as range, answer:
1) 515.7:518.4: 166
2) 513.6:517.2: 187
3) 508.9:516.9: 194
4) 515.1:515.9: 181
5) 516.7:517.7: 127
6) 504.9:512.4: 204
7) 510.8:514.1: 194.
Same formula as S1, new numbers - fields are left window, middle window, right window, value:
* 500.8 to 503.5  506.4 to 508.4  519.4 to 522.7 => 0.22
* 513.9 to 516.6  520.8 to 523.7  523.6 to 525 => 0.29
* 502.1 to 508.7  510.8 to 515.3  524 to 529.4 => 0.74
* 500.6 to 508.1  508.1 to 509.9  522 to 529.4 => 0.19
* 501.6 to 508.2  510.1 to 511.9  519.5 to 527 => 0.26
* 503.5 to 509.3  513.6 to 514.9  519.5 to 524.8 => 0.18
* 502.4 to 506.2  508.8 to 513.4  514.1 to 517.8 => -0.01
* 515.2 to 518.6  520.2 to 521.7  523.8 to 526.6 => 0.21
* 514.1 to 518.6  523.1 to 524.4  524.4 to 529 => -0.27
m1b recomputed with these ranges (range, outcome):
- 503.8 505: 214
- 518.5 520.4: 211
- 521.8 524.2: 271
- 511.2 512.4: 201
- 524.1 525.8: 280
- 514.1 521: 179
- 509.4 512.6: 197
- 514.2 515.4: 190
